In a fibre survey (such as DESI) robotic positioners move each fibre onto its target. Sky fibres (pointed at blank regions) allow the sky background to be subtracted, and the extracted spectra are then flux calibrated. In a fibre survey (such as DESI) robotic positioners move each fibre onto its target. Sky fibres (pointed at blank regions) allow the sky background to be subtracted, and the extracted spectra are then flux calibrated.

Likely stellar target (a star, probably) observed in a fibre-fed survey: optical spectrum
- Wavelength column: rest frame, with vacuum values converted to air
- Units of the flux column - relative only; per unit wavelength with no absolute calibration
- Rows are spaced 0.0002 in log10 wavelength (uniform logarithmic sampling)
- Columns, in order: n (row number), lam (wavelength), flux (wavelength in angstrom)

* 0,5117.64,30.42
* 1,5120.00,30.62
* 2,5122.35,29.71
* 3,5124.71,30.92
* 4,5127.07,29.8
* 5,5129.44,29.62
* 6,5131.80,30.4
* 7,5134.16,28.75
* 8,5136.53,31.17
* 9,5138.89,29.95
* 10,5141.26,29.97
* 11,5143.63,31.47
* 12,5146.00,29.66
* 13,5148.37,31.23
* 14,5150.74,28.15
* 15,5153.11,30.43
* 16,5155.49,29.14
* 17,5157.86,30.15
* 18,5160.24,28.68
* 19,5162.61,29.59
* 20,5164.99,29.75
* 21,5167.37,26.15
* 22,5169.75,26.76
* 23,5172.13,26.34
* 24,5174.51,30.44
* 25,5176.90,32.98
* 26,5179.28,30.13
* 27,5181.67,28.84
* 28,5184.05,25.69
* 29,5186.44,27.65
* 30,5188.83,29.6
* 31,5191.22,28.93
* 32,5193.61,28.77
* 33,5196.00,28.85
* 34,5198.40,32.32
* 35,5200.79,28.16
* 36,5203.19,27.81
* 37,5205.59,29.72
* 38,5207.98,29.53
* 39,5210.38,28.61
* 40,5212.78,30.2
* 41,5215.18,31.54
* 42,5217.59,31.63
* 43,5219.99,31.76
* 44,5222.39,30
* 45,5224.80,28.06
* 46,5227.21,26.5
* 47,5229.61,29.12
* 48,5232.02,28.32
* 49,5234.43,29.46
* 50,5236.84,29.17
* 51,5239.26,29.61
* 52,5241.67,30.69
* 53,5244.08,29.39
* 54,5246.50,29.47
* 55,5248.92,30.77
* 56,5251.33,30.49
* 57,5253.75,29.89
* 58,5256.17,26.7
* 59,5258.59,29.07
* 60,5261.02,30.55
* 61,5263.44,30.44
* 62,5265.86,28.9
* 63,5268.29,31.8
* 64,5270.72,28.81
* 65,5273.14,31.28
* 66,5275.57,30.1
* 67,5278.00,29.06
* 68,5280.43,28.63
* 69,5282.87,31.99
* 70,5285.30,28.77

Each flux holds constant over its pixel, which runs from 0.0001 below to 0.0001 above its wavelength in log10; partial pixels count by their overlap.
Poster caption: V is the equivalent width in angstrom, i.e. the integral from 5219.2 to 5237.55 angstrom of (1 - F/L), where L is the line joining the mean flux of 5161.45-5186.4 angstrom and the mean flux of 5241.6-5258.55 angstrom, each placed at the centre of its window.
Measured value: 0.2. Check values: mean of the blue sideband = 28.6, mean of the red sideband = 29.5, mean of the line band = 29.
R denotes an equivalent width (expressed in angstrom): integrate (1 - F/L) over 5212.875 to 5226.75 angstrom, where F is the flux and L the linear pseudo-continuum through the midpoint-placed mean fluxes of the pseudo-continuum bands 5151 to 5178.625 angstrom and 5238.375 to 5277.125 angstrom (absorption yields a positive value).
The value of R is -0.37 angstrom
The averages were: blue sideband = 29.1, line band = 30.3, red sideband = 29.9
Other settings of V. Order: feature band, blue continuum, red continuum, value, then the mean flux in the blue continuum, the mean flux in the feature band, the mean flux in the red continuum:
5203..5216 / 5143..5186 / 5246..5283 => -0.1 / 29.1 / 29.7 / 29.8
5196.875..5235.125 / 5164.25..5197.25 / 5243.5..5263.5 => -0.6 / 28.6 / 29.5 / 29.6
